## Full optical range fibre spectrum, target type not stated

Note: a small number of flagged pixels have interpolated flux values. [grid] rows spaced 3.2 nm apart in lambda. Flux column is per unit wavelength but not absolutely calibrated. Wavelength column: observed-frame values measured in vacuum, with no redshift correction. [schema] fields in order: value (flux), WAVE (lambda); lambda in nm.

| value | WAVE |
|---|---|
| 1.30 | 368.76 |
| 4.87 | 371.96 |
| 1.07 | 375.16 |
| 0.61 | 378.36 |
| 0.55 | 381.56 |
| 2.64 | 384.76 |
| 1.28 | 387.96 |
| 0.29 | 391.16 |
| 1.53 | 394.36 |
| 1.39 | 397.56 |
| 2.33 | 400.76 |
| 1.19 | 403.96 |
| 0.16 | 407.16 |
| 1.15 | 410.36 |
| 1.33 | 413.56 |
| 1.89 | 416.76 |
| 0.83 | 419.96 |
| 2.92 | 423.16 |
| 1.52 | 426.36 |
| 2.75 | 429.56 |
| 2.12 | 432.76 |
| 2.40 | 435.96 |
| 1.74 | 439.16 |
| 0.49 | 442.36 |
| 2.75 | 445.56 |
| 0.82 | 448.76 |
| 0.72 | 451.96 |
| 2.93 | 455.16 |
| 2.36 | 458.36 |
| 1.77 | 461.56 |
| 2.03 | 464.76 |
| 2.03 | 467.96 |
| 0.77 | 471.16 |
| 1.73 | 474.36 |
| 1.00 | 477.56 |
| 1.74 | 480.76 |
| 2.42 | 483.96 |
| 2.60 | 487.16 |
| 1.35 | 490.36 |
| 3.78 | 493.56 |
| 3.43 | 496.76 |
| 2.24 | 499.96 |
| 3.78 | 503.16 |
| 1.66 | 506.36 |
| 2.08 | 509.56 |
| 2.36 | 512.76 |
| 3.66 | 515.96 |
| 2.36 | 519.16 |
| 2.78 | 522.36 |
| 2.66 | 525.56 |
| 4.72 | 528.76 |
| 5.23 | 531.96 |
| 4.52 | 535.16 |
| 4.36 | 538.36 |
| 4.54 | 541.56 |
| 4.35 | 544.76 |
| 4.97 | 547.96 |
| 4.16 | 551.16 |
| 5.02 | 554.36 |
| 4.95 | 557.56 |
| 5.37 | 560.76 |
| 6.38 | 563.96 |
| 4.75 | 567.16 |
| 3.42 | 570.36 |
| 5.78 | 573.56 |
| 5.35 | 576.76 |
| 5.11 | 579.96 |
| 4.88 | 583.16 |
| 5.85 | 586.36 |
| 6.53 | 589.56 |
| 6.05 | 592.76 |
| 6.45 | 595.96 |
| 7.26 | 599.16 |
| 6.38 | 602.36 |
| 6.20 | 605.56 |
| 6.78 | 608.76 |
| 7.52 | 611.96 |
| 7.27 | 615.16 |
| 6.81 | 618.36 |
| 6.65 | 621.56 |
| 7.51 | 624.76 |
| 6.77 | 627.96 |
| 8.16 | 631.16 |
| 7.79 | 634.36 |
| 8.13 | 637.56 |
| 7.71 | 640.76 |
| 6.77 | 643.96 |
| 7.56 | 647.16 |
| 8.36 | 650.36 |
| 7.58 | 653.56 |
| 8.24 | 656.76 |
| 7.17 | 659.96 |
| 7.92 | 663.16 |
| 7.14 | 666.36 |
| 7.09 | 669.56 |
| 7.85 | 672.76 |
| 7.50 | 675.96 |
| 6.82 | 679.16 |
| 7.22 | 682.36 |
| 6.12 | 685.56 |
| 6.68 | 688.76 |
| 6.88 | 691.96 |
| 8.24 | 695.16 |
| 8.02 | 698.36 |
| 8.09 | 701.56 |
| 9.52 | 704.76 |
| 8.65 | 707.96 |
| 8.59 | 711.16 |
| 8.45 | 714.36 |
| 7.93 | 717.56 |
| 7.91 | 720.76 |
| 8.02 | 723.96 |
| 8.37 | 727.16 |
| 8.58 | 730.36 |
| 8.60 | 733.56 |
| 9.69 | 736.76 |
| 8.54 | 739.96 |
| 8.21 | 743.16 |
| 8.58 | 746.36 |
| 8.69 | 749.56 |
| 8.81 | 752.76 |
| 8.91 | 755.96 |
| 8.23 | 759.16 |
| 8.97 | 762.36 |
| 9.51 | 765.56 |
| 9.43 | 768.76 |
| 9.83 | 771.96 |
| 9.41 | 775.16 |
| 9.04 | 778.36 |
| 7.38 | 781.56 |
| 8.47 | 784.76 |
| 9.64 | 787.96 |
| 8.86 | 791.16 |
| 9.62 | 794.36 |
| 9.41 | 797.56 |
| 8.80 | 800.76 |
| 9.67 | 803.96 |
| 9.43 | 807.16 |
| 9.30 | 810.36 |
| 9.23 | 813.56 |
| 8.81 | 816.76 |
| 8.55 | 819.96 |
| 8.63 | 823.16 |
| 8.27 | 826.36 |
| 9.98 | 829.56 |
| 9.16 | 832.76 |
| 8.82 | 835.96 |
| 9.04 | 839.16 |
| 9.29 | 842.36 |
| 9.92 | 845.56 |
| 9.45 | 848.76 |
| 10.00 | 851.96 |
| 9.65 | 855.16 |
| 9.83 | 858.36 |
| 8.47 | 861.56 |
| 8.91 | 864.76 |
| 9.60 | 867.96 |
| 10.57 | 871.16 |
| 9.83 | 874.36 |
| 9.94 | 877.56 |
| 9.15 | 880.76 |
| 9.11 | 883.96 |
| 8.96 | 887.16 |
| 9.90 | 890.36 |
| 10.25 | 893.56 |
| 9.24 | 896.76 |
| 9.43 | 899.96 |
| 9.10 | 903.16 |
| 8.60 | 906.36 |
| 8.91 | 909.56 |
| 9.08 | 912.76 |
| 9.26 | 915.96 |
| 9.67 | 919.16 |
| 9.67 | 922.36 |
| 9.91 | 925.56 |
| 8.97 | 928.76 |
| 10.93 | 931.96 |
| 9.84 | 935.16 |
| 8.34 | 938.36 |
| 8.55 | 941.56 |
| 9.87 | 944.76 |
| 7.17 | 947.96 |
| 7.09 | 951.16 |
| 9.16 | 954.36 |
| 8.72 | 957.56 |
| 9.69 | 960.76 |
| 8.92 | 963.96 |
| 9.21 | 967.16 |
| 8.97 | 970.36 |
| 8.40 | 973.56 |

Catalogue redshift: 0.326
